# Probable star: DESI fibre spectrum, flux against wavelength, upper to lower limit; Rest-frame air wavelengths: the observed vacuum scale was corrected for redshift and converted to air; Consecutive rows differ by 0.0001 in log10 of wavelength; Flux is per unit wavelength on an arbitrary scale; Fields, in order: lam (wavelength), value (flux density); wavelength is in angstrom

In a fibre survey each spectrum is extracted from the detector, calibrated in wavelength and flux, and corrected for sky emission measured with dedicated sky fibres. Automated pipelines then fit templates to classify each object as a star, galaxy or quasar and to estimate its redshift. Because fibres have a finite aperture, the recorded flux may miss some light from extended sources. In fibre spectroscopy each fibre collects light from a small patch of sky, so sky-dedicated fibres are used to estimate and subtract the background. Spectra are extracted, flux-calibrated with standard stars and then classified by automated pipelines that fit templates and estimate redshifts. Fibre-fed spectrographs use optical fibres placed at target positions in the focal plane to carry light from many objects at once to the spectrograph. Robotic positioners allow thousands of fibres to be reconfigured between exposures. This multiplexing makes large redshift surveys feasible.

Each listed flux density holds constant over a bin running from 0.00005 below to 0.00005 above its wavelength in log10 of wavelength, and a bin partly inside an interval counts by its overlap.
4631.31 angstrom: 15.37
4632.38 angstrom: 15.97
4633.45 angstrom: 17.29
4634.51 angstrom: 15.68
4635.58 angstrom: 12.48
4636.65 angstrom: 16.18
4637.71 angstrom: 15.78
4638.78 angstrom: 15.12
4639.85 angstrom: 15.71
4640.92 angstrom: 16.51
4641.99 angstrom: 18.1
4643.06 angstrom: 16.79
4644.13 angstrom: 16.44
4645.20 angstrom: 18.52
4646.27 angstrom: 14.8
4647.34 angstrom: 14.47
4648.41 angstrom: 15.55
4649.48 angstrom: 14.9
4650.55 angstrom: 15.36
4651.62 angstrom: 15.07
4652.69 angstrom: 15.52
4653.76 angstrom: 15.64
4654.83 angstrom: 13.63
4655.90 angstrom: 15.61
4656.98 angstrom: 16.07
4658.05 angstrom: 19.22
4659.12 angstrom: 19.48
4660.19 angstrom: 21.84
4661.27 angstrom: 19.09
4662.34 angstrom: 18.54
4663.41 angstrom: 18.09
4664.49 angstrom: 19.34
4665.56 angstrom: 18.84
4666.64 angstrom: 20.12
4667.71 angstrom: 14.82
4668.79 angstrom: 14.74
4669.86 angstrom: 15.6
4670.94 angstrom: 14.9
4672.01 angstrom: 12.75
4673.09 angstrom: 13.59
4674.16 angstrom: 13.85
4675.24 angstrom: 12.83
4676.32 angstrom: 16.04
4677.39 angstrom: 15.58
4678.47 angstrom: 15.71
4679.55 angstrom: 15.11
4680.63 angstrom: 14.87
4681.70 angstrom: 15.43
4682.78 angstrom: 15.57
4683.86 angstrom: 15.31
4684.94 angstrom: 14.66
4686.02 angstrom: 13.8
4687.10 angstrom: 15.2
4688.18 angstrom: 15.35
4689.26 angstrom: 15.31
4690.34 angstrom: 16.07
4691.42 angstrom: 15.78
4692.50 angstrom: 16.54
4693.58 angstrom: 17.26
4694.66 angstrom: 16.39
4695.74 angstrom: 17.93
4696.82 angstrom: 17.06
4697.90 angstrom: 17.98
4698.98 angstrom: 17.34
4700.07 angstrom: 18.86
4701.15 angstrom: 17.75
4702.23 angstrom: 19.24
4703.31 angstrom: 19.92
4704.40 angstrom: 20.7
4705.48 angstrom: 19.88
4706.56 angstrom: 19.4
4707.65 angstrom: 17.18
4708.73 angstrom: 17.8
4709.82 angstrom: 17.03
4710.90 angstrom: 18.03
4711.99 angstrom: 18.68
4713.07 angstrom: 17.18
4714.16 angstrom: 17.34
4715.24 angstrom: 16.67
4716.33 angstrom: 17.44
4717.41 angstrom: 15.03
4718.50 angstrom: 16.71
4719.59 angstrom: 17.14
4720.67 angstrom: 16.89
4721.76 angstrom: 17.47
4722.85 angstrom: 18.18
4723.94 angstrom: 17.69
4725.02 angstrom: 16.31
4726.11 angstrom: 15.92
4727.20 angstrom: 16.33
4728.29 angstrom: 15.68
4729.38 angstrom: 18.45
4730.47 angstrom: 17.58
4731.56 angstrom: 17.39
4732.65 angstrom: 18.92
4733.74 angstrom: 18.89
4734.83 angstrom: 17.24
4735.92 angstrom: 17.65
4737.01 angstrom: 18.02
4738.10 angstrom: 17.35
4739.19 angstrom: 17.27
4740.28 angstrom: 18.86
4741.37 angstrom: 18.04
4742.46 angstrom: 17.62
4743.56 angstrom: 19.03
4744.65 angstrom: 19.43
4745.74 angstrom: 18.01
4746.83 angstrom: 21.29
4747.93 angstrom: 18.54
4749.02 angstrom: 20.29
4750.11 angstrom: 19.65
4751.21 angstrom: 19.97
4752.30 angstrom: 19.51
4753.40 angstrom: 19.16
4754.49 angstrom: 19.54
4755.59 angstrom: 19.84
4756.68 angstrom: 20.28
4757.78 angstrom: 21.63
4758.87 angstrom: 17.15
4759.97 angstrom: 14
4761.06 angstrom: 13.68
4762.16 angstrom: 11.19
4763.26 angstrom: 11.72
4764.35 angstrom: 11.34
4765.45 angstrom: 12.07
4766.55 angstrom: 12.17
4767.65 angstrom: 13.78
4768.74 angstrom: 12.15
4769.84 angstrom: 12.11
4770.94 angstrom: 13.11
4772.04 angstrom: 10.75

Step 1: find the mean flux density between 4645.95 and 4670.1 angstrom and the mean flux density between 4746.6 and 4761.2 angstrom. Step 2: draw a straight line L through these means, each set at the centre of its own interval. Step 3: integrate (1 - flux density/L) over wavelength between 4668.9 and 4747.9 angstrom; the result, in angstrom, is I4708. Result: 4.5 angstrom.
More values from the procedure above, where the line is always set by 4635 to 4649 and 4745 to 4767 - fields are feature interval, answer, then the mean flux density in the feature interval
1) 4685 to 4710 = -1.3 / 17.3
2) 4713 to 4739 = -0.7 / 17.2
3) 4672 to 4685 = 1.2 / 14.8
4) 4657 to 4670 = -1.8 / 18.3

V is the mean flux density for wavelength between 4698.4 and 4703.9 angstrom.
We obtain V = 18.6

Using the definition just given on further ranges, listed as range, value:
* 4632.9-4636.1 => 15.2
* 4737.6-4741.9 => 17.9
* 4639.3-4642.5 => 16.7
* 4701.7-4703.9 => 19.6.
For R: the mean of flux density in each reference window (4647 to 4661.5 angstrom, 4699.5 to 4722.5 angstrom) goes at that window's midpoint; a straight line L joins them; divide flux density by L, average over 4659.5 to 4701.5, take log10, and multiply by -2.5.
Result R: 0.05 mag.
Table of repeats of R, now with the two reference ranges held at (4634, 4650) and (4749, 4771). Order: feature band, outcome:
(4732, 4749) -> -0.165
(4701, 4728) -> -0.117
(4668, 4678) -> 0.098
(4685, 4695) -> 0.010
